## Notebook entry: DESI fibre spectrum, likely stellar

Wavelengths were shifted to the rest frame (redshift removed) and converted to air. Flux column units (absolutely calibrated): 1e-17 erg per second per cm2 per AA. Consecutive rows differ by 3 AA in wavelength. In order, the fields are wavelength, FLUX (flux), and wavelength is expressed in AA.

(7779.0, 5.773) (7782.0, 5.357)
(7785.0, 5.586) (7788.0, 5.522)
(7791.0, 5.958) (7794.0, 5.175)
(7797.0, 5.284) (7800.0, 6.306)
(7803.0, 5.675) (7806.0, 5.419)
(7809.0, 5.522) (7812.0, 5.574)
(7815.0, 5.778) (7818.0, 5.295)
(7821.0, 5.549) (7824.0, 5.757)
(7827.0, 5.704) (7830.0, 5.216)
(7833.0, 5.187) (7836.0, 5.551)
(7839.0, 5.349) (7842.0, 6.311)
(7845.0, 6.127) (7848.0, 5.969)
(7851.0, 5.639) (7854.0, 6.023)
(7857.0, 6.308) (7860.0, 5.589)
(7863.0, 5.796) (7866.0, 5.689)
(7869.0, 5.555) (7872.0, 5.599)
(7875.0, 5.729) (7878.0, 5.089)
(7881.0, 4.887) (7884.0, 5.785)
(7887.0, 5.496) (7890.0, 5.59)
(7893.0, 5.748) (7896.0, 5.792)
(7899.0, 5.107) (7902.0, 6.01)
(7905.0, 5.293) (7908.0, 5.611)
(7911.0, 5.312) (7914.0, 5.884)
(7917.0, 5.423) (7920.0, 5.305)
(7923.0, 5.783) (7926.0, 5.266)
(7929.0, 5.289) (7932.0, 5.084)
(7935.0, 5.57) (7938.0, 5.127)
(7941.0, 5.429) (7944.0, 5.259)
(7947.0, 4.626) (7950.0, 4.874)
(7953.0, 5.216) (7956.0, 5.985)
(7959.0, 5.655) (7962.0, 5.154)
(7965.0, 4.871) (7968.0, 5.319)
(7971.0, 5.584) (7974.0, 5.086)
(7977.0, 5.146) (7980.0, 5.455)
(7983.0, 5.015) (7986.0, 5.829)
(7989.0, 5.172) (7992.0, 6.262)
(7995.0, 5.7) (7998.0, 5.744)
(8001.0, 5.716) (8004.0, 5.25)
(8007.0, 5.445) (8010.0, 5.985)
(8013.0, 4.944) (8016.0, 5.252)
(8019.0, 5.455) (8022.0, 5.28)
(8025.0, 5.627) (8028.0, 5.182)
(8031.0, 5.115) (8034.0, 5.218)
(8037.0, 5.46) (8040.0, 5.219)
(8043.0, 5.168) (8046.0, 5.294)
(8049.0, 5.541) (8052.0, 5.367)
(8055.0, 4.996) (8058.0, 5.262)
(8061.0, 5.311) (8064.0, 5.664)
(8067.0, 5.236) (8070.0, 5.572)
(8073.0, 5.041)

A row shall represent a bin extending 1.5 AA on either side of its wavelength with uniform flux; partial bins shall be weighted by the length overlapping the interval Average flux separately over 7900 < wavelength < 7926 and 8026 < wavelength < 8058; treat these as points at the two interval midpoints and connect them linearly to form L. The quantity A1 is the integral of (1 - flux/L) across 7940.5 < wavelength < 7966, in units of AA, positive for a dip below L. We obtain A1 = 1.1 AA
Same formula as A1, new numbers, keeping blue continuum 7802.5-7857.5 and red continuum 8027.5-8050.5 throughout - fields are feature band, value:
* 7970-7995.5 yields -0.4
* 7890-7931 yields 0.0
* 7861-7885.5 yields 0.3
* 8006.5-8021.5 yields -0.2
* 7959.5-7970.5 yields 0.4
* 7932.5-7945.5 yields 0.3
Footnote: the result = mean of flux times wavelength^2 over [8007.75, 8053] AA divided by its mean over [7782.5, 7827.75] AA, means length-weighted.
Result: 1.01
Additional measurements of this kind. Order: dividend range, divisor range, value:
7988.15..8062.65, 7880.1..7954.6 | 1.03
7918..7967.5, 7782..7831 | 0.98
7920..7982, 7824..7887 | 0.96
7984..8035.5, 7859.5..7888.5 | 1.03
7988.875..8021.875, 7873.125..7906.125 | 1.04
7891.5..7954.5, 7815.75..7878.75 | 0.97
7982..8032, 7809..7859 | 1.00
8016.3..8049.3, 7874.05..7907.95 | 1.00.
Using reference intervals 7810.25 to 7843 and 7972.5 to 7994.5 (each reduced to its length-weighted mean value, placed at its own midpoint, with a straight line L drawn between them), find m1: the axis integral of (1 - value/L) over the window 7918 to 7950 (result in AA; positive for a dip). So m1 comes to 1.27 AA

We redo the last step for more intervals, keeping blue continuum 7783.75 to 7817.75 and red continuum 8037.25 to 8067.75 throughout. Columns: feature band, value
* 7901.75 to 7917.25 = -0.2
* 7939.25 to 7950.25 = 0.7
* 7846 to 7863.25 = -1.1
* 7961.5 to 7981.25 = 0.6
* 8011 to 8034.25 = 0.3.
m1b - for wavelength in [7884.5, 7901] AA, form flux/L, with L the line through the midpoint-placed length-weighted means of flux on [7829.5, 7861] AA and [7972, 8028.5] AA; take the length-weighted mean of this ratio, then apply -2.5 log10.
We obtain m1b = 0.02 mag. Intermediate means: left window 5.77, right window 5.46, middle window 5.58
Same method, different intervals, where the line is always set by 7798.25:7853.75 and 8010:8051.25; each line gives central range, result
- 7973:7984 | 0.04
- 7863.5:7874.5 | -0.01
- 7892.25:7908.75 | -0.01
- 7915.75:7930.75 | 0.02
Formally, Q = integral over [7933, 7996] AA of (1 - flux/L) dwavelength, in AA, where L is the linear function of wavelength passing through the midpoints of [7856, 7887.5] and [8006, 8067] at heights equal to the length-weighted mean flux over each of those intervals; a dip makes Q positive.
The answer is 1.15 AA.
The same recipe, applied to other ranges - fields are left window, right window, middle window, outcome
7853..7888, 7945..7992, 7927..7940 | 0.3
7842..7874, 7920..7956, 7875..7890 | 0.8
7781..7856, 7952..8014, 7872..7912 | 0.4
